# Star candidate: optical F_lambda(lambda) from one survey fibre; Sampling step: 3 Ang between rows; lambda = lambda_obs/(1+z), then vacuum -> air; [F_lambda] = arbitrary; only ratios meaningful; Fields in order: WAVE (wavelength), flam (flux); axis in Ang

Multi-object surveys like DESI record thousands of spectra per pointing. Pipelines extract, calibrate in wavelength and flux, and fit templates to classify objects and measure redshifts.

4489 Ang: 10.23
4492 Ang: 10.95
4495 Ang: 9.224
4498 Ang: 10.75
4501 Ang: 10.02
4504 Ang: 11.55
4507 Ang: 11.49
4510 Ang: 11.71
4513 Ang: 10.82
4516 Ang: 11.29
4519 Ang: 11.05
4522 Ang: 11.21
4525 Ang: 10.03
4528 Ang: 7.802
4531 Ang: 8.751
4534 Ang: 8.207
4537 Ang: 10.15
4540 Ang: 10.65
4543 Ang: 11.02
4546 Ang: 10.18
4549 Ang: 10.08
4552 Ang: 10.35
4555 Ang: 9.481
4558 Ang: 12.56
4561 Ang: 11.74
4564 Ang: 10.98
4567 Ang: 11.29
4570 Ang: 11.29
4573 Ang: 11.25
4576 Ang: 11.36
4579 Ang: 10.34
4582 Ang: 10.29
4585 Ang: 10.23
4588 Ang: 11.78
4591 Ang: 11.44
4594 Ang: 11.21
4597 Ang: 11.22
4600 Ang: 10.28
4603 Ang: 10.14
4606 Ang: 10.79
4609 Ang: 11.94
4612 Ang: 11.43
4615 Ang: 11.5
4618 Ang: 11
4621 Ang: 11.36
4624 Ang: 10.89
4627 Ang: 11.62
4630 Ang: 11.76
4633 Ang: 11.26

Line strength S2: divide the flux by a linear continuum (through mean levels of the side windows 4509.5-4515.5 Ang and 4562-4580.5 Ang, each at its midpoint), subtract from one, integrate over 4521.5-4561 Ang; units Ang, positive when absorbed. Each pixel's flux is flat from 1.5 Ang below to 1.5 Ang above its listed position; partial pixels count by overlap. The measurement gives 3.82 Ang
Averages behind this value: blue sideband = 11.2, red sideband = 11.1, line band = 10.1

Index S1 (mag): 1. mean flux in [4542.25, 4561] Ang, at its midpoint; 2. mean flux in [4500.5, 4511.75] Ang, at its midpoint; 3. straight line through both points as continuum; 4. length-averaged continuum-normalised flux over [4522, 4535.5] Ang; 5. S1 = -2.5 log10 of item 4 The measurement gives 0.22 mag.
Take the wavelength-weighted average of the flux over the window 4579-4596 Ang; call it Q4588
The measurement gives 10.9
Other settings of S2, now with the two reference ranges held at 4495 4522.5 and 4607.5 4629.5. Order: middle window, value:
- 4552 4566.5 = 0.1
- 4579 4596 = 0.5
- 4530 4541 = 1.7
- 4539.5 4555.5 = 1.2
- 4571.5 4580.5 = 0.2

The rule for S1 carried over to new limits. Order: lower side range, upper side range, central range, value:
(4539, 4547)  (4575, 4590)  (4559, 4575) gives -0.06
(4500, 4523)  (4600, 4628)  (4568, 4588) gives 0.03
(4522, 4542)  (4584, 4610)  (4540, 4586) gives -0.07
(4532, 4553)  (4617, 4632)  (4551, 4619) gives -0.03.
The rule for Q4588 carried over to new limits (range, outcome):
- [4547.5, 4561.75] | 10.8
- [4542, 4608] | 10.9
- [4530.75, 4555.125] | 9.95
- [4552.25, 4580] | 11.1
